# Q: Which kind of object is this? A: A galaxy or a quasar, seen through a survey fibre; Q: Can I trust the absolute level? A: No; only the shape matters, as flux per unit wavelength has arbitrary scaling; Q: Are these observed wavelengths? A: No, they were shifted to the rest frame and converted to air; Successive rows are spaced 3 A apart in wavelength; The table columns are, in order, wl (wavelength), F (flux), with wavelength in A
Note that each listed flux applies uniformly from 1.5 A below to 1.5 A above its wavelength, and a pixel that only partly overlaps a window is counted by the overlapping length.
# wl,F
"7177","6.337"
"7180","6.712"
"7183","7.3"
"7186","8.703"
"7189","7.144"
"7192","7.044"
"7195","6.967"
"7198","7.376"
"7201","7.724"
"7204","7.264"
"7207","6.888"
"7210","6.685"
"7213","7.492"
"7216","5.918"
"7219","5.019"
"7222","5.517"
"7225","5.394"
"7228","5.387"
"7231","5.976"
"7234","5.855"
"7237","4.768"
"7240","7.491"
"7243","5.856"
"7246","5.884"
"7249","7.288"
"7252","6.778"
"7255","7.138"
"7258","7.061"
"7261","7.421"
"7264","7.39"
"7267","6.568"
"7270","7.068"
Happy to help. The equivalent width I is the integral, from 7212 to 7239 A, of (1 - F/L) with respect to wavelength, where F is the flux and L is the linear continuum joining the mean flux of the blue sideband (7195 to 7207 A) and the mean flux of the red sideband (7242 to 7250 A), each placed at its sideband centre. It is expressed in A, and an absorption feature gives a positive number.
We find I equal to 4.3 A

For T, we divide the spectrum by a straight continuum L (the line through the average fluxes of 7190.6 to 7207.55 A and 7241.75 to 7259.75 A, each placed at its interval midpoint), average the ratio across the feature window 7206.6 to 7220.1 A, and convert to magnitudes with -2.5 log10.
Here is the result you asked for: 0.11 mag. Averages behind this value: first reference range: 7.23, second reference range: 6.69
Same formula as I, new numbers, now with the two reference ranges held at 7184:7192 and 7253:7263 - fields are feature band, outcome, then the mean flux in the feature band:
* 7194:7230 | 5.2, 6.46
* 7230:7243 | 2.4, 6.01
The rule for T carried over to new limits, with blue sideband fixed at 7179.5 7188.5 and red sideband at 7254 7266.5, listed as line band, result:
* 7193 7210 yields 0.05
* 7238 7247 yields 0.15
